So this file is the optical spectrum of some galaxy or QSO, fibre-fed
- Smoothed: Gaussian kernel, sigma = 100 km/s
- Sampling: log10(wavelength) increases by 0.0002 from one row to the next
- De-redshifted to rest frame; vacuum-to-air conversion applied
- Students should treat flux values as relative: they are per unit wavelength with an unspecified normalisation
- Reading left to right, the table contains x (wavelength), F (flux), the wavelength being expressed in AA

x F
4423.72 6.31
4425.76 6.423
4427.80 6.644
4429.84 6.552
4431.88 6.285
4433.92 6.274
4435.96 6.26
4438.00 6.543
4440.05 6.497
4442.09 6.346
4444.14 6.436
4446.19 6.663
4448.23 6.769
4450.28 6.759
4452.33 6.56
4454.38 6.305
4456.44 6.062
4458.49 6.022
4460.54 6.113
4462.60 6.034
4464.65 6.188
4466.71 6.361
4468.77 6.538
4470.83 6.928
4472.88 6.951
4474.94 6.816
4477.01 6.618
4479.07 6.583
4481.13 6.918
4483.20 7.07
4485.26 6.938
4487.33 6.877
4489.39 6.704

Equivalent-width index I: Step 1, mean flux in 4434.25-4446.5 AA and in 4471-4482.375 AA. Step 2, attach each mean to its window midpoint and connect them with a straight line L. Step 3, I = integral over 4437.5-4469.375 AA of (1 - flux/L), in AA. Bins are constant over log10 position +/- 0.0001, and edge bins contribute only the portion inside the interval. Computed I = 0.9 AA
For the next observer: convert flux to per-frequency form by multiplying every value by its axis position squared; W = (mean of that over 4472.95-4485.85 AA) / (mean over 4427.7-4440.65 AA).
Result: 1.09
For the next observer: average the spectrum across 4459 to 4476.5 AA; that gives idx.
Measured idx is 6.48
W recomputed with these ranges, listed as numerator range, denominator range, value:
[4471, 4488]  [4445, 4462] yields 1.08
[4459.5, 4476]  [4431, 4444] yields 1.03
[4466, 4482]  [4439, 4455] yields 1.04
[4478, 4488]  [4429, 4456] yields 1.08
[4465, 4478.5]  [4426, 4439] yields 1.06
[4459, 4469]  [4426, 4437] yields 0.98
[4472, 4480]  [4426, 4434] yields 1.06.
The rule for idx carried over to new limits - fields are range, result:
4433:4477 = 6.45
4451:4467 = 6.21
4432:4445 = 6.39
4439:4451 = 6.57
